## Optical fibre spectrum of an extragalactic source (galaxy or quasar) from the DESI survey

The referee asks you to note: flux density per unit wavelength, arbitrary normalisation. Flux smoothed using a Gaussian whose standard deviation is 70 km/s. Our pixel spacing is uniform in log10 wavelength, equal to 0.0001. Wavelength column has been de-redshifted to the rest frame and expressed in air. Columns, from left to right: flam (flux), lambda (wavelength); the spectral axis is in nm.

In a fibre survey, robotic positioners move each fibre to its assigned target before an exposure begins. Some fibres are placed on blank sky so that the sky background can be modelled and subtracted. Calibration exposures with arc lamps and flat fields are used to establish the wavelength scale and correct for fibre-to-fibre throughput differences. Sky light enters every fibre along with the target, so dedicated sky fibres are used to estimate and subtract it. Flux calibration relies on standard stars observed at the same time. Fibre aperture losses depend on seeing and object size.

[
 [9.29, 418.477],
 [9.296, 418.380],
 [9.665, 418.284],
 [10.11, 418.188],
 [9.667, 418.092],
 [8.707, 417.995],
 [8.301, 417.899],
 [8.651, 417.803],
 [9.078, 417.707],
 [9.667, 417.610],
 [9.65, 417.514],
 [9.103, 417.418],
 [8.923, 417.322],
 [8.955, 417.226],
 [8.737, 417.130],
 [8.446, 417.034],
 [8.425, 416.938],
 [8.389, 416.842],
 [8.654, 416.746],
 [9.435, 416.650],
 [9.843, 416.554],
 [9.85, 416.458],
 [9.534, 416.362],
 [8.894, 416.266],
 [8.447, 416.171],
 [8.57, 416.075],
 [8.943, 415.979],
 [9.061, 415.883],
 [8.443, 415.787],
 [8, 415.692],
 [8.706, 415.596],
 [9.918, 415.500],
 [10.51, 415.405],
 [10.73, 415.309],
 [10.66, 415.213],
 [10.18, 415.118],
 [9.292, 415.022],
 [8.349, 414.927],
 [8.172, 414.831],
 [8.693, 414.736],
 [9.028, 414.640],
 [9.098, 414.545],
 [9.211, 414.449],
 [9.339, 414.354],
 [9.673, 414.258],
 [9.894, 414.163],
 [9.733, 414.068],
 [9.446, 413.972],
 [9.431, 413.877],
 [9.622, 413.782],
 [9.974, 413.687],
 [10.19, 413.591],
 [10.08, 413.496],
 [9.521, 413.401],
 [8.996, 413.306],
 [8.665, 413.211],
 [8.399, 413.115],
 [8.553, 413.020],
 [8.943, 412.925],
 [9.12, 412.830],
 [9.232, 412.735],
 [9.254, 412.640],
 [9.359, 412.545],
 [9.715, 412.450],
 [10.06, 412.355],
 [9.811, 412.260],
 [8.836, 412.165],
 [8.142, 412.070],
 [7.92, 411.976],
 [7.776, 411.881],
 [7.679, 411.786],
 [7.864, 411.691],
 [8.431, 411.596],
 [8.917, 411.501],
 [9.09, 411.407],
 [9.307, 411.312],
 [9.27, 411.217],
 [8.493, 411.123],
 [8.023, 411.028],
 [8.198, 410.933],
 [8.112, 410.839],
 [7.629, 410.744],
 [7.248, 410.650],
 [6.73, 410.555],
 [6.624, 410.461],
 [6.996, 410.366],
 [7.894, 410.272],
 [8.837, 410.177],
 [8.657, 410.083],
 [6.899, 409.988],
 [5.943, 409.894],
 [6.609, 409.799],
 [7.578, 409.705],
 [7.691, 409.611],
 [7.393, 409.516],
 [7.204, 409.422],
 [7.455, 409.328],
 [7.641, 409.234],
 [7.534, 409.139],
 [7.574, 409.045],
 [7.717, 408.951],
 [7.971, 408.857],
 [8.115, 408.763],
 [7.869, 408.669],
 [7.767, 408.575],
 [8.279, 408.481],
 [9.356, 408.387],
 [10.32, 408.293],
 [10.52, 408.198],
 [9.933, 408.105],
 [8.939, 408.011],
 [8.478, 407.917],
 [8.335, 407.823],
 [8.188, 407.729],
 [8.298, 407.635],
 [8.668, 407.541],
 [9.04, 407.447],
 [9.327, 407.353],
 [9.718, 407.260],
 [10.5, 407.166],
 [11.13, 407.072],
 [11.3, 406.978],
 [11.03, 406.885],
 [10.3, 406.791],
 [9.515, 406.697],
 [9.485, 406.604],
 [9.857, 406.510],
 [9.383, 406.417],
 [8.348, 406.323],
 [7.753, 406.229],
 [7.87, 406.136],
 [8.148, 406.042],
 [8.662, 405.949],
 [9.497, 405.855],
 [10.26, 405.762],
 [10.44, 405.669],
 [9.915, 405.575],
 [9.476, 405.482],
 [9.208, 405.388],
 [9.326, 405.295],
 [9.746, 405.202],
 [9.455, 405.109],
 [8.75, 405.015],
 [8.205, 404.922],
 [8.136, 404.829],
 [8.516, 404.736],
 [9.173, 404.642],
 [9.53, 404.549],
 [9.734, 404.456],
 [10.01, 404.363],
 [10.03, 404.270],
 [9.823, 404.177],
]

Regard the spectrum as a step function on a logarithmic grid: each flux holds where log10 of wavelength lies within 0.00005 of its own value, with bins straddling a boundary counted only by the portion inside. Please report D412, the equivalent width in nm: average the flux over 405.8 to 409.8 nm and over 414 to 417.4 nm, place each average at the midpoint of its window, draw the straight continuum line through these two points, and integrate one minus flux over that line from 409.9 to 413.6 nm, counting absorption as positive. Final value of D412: 0.193 nm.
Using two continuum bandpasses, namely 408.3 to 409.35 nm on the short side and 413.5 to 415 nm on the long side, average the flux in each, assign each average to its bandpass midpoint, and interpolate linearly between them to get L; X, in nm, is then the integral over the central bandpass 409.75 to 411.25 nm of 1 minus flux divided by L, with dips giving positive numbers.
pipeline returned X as 0.15 nm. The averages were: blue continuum 8.04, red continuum 9.35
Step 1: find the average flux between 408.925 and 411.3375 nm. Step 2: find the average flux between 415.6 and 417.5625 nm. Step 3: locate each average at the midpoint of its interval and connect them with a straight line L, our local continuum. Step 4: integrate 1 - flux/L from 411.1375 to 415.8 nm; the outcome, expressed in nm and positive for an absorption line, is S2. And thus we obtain -0.49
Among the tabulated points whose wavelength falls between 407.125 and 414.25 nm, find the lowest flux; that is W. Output 5.943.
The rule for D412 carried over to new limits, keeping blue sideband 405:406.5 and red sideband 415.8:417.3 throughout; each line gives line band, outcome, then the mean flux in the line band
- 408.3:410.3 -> 0.29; 7.76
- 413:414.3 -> -0.07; 9.46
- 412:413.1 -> -0.01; 9.14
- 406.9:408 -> -0.03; 9.39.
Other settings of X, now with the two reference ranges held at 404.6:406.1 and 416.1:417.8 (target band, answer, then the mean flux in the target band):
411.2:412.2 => 0.07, 8.45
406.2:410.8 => 0.33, 8.48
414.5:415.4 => -0.03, 9.41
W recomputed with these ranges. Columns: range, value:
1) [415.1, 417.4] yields 8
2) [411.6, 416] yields 7.679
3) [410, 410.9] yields 6.624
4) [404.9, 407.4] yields 7.753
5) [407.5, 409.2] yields 7.534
